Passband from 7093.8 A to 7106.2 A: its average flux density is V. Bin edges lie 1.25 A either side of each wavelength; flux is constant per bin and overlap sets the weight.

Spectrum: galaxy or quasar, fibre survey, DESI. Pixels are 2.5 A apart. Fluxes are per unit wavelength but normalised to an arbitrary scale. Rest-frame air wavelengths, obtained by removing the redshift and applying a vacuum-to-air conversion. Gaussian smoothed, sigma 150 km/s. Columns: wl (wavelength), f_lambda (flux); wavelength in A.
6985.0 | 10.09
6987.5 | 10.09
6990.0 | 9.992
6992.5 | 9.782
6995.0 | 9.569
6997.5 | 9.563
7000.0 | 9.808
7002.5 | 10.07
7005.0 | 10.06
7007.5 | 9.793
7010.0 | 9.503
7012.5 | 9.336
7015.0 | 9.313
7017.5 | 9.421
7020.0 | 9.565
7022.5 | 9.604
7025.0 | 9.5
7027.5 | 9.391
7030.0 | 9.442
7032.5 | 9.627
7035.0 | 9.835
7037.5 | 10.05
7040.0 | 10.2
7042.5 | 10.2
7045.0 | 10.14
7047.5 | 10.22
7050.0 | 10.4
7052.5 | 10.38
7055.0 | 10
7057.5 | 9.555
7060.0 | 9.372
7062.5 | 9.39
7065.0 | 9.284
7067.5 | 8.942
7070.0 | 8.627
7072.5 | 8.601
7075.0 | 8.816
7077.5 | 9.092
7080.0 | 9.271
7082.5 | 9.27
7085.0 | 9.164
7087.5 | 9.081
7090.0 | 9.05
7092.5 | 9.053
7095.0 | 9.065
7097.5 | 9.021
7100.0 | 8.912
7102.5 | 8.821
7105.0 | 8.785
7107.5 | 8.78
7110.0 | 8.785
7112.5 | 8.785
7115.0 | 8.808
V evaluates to 8.92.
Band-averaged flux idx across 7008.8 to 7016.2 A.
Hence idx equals 9.38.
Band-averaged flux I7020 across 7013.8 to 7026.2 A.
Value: 9.48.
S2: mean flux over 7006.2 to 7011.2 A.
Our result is 9.65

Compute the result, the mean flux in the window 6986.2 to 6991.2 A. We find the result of 10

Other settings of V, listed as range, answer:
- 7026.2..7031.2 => 9.42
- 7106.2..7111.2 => 8.78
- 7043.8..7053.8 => 10.3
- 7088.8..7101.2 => 9.02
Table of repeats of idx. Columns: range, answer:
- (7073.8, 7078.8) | 8.96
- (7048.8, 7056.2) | 10.3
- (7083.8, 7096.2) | 9.08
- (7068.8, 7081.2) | 8.88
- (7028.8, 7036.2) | 9.63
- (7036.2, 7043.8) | 10.1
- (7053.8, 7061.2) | 9.64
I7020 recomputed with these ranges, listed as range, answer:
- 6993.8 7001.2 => 9.65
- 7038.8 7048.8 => 10.2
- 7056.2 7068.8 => 9.31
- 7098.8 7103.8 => 8.87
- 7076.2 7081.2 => 9.18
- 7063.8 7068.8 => 9.11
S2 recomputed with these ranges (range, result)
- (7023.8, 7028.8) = 9.44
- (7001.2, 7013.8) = 9.75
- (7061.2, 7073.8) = 8.97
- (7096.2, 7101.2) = 8.97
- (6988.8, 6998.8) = 9.73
